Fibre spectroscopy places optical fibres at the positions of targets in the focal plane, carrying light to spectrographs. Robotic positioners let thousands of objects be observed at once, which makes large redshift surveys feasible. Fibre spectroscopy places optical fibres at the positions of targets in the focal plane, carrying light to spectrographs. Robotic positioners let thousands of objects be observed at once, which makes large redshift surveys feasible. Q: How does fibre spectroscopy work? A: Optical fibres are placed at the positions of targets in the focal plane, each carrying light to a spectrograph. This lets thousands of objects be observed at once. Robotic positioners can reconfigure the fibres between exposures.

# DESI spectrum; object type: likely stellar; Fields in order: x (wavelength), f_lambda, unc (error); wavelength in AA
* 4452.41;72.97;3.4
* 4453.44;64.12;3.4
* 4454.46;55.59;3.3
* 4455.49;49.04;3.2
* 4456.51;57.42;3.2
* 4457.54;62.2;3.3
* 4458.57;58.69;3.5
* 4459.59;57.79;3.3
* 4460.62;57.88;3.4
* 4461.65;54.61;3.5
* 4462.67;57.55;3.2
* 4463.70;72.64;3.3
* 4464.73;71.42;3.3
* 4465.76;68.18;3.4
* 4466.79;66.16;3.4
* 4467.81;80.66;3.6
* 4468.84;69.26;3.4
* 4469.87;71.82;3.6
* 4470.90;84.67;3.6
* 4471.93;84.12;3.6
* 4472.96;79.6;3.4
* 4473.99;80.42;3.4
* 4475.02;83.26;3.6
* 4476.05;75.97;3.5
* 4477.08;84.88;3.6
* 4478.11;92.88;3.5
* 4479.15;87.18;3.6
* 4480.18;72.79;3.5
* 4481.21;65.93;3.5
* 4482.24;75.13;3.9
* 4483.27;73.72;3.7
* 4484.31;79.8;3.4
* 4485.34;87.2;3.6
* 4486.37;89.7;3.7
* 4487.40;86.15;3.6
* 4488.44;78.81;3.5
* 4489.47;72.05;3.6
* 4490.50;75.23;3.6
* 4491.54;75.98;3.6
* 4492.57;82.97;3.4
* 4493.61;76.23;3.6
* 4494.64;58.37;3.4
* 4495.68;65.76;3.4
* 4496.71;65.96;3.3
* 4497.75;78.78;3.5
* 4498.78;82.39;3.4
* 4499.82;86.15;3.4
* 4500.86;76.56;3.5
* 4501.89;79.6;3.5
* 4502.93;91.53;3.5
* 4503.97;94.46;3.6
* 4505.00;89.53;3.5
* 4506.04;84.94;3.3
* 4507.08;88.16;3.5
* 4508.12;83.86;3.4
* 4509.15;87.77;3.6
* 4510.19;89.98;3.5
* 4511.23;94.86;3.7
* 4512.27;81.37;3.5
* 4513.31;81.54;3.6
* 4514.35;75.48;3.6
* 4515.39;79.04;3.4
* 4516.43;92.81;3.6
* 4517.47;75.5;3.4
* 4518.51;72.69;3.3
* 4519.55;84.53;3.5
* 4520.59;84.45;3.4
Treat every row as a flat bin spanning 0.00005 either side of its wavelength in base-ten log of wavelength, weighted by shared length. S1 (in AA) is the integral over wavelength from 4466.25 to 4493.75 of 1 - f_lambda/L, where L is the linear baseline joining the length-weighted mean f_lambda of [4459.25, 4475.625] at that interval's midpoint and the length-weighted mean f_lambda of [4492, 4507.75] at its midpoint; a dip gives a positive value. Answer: -1.6 AA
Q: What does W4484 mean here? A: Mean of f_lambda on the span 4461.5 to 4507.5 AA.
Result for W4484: 77.9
